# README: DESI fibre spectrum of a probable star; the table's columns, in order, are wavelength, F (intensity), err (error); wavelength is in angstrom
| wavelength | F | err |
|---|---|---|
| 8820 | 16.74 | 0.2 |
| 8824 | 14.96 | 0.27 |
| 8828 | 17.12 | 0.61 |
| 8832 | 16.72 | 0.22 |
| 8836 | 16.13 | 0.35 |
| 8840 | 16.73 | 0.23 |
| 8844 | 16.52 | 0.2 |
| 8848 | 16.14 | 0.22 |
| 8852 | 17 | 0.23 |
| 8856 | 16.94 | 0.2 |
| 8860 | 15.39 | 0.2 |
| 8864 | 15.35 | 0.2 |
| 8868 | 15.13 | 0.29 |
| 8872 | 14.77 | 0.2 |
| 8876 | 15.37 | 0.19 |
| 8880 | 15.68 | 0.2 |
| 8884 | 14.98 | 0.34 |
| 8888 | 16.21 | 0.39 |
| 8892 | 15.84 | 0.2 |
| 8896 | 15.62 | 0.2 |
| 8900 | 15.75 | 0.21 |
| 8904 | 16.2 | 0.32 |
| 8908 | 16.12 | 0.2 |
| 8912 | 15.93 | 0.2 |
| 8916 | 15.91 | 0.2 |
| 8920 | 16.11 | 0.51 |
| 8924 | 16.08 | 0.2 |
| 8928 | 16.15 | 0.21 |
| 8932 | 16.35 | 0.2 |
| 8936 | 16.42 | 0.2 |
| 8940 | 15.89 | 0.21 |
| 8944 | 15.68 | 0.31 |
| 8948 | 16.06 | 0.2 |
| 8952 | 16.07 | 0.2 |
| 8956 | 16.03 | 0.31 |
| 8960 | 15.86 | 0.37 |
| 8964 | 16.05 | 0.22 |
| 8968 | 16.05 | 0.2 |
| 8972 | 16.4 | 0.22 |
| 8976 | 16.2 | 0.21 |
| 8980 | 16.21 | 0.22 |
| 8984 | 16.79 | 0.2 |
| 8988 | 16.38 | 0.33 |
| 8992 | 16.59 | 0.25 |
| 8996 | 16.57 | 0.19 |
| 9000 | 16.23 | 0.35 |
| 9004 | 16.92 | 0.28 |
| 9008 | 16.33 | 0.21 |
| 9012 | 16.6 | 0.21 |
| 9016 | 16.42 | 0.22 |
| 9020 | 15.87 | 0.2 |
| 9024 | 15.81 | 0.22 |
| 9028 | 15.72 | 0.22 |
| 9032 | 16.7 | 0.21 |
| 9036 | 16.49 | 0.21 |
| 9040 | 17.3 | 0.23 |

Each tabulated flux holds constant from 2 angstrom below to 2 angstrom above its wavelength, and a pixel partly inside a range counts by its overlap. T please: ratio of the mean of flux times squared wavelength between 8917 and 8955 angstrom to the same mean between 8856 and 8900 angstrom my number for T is 1.05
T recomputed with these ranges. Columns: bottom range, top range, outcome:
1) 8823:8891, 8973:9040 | 1.06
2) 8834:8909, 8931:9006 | 1.05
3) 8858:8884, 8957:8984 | 1.08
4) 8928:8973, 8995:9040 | 1.03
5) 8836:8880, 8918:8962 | 1.03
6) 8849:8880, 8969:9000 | 1.07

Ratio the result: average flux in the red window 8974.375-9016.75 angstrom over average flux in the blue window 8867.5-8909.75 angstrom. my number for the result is 1.06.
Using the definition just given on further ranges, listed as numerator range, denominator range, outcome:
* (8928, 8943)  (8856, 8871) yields 1.05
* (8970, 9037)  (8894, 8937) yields 1.02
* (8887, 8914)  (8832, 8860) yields 0.97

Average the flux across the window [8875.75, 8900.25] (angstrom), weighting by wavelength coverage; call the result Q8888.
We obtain 15.6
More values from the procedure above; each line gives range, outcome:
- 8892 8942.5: 16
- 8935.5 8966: 16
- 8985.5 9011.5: 16.5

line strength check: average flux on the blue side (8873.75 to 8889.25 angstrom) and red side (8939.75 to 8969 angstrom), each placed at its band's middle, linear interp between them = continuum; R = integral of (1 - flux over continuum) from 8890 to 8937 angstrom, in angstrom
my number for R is -1.0 angstrom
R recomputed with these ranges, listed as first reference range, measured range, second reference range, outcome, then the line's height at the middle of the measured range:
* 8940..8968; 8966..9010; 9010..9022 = -0.8 angstrom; 16.1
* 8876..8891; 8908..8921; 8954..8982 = -0.2 angstrom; 15.8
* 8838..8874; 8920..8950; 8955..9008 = 0.2 angstrom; 16.2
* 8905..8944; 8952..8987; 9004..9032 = -0.1 angstrom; 16.2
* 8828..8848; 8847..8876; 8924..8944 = 1.2 angstrom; 16.4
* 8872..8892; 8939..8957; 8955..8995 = 0.1 angstrom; 16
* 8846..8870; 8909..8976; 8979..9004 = 1.0 angstrom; 16.3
